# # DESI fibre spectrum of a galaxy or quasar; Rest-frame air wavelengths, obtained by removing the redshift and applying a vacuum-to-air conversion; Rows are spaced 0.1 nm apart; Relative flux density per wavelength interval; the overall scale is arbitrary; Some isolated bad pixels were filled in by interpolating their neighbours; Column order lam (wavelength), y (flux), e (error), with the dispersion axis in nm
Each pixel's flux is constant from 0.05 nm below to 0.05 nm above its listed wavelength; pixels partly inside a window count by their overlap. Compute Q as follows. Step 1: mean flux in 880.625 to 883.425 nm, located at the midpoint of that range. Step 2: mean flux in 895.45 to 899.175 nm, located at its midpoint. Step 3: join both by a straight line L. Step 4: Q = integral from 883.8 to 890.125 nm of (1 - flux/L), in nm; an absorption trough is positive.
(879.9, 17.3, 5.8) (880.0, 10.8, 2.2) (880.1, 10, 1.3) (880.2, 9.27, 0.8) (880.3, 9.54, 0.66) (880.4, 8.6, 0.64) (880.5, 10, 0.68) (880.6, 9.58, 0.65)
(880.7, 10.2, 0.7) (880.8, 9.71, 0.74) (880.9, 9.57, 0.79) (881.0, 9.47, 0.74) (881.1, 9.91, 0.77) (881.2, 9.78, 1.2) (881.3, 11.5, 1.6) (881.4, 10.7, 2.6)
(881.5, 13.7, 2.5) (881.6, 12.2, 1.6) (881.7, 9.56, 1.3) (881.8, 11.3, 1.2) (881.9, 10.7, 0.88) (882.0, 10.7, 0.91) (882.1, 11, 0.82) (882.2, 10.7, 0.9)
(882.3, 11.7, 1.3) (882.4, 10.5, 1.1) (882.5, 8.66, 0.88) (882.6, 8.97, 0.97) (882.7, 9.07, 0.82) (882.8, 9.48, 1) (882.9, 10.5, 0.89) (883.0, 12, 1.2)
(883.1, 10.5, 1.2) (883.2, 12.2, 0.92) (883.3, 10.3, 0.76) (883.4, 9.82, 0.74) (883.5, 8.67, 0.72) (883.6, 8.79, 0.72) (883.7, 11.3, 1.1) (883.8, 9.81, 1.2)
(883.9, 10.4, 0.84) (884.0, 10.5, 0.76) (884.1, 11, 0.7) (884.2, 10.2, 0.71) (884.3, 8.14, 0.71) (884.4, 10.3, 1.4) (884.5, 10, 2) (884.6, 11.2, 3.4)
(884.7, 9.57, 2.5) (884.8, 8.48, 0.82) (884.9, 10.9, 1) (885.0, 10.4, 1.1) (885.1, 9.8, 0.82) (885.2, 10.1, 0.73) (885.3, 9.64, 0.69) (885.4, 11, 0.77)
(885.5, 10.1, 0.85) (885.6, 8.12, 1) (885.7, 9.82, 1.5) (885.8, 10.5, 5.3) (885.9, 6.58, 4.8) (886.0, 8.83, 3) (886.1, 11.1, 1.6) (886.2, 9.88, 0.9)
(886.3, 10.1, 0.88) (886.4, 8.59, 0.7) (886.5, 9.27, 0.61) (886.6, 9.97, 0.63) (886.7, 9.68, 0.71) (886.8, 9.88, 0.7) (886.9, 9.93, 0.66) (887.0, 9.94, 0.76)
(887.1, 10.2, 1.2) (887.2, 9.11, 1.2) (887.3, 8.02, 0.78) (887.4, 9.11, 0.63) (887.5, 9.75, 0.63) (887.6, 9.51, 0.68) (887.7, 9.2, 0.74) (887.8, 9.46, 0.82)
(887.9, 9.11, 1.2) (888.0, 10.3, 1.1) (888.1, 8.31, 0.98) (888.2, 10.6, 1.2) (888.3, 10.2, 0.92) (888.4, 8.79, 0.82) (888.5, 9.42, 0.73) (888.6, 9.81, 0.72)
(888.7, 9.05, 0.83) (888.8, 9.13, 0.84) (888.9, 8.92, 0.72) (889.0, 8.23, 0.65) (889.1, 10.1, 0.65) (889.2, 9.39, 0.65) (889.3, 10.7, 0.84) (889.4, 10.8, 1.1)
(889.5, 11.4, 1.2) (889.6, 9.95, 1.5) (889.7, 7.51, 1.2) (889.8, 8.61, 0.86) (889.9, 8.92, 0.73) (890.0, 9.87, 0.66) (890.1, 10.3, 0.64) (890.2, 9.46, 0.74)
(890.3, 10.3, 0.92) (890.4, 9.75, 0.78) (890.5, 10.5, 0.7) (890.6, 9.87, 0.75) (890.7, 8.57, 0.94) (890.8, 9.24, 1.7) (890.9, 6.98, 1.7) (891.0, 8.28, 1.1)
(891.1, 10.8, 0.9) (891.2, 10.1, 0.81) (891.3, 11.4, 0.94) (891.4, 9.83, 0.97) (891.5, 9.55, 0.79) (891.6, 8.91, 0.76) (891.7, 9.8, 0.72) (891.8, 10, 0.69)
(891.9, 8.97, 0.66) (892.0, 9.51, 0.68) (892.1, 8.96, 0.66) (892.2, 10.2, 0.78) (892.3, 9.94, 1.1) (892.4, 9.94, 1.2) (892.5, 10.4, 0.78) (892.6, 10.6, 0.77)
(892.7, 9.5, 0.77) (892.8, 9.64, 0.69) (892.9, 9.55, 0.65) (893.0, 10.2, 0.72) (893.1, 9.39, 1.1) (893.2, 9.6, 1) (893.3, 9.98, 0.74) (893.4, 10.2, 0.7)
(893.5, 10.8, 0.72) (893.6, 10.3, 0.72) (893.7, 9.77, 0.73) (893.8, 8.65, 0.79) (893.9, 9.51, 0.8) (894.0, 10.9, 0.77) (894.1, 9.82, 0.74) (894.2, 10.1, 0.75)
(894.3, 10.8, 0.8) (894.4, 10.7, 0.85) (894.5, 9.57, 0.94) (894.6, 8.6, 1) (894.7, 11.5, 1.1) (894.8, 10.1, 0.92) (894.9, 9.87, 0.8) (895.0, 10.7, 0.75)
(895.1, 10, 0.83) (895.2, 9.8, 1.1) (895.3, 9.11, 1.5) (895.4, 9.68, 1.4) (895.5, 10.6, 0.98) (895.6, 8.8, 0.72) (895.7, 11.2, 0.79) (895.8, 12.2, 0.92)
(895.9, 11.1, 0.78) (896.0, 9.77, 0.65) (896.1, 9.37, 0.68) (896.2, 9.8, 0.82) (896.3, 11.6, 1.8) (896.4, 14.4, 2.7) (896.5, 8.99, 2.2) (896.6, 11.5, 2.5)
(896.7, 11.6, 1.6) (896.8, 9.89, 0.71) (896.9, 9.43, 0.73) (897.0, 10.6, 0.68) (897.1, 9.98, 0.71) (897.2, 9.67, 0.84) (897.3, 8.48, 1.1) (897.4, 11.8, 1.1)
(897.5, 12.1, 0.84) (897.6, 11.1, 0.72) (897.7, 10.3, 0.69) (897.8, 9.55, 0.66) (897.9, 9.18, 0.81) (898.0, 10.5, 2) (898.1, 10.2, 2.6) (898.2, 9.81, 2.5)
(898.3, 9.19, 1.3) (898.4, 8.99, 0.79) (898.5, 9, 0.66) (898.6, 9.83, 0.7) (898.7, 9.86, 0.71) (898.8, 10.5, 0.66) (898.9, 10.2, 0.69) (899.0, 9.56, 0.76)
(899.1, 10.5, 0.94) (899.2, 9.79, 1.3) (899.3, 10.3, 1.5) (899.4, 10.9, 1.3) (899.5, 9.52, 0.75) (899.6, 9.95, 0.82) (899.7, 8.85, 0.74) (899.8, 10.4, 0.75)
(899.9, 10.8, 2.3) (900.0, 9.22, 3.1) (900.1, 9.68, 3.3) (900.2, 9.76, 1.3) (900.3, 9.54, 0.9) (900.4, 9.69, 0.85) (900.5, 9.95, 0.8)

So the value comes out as 0.48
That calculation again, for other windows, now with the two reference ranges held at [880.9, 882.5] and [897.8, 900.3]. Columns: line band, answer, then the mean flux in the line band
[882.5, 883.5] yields 0.05 nm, 10.2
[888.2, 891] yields 0.24 nm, 9.47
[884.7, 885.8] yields 0.08 nm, 9.85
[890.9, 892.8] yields 0.09 nm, 9.74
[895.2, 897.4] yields -0.09 nm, 10.4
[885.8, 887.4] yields 0.17 nm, 9.43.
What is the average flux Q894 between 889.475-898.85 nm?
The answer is 9.97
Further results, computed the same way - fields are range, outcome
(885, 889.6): 9.6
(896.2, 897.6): 10.7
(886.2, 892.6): 9.57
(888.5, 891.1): 9.45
